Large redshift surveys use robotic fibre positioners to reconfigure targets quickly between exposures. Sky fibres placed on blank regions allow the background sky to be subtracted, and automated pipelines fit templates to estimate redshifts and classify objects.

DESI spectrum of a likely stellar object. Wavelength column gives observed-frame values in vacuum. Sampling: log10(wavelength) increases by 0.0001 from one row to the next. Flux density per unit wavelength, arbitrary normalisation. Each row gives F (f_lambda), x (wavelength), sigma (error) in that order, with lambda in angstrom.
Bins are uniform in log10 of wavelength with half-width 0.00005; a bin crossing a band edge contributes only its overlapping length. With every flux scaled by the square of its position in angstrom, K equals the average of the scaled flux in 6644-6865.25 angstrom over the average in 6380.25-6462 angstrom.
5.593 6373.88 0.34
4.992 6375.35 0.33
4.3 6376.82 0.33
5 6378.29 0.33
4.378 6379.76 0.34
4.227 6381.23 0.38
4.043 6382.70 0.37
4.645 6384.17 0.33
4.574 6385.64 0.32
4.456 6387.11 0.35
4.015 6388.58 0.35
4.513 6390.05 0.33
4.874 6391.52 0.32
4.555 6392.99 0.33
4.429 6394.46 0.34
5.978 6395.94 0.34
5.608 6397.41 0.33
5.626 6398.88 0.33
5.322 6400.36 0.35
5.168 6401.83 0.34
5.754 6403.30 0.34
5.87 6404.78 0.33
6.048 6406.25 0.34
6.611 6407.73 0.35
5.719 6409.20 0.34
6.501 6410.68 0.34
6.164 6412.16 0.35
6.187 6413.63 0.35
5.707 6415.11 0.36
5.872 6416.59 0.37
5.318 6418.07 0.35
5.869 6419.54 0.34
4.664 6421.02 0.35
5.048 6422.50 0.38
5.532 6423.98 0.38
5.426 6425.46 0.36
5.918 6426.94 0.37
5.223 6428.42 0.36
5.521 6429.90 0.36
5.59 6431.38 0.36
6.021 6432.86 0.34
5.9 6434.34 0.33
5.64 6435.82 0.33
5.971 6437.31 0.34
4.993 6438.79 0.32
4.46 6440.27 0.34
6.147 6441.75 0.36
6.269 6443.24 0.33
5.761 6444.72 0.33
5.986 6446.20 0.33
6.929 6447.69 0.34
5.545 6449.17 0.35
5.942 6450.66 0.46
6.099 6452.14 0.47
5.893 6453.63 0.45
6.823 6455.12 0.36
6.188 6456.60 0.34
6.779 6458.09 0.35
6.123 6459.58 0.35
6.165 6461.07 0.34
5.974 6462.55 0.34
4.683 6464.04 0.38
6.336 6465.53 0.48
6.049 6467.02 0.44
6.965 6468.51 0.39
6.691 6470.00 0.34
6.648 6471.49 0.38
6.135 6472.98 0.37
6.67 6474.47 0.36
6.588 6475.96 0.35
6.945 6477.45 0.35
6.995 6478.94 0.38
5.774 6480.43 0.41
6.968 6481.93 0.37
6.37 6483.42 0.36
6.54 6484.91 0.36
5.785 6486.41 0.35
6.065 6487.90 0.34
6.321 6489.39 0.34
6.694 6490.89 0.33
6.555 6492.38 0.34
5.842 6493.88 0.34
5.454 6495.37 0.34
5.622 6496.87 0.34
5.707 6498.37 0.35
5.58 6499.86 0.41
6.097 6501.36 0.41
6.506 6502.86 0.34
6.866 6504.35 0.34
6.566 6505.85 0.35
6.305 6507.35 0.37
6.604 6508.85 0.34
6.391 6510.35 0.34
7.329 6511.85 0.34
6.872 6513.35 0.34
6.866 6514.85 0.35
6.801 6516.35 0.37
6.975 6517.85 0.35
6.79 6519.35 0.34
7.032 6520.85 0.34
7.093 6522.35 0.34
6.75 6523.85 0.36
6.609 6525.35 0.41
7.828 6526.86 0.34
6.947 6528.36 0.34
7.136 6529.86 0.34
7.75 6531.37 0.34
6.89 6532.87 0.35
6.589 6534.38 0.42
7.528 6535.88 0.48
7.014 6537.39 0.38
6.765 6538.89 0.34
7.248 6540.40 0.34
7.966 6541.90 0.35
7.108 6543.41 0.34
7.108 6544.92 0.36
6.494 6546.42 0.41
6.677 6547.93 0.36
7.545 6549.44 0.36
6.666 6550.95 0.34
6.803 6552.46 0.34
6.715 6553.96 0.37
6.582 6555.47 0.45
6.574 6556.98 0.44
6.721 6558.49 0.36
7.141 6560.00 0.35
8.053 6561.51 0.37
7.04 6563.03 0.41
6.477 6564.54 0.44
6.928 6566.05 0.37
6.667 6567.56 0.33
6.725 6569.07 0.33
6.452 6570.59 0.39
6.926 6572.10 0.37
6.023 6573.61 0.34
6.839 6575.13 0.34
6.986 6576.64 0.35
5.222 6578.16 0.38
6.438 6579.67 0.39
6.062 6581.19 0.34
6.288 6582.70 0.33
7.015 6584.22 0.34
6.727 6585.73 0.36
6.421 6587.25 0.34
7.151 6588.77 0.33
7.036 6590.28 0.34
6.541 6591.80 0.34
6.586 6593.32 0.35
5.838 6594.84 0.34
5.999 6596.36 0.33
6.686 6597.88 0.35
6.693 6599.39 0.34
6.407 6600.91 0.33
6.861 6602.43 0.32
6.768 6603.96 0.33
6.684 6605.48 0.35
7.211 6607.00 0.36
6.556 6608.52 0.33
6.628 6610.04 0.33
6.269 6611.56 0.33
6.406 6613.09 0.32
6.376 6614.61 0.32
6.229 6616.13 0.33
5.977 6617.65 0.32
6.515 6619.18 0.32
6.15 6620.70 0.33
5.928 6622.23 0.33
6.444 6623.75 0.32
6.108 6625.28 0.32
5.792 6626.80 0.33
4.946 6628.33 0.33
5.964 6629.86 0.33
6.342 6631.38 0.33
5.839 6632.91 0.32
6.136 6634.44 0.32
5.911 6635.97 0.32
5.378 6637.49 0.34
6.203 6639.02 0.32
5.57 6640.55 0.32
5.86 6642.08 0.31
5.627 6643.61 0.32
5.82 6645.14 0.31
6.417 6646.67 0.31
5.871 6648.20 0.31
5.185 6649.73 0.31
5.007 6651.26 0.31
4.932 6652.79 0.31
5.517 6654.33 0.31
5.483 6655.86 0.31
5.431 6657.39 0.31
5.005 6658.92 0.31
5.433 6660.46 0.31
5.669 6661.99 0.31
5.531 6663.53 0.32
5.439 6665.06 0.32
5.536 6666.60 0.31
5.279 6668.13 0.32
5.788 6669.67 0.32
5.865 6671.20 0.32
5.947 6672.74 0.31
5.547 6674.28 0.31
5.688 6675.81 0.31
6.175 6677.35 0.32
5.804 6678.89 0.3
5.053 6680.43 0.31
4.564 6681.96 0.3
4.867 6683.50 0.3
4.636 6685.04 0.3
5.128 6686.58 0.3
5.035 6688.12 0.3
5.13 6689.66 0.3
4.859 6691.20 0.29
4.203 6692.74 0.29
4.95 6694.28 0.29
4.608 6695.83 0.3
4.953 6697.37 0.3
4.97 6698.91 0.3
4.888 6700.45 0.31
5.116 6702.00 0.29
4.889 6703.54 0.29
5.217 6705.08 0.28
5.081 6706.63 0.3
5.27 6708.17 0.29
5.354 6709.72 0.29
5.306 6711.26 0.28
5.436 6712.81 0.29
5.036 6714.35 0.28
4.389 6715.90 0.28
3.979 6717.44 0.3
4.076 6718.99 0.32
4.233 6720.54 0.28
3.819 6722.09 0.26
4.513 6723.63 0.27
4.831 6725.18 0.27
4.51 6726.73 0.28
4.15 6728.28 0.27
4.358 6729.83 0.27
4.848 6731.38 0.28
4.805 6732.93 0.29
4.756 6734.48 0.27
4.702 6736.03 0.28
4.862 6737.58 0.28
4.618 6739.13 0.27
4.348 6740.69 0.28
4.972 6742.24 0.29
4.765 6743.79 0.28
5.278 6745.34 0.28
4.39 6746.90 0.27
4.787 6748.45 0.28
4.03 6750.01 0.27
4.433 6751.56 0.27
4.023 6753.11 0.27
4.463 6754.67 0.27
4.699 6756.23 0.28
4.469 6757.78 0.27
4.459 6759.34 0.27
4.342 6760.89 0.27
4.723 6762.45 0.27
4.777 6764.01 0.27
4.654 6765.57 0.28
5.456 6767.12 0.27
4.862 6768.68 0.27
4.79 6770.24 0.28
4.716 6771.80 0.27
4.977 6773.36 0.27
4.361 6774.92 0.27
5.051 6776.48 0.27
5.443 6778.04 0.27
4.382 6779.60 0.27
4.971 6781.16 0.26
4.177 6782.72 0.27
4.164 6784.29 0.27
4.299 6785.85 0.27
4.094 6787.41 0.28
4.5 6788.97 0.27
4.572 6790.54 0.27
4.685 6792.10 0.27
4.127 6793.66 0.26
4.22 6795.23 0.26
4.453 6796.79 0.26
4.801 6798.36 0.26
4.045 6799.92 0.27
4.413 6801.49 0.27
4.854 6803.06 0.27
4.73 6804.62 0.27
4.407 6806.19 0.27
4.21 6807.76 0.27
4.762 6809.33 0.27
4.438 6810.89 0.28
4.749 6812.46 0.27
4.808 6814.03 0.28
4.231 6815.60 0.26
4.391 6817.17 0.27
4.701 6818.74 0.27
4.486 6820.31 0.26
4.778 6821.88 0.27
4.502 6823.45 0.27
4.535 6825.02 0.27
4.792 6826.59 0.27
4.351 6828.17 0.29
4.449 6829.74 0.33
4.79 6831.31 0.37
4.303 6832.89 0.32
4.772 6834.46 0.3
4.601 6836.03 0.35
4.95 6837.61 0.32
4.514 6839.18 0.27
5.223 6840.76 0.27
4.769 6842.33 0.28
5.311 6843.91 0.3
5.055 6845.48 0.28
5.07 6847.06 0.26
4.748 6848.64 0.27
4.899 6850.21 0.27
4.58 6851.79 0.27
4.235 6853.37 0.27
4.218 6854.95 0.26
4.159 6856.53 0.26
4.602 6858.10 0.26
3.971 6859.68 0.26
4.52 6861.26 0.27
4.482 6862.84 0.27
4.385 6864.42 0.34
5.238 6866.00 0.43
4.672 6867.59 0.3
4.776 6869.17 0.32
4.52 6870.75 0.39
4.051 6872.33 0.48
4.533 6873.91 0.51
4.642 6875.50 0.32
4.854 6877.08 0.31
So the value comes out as 1.0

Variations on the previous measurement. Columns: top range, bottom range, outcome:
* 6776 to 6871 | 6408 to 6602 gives 0.79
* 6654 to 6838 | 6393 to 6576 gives 0.82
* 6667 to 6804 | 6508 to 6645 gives 0.76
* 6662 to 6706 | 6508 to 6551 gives 0.78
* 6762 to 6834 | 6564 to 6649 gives 0.77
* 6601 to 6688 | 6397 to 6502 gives 1.03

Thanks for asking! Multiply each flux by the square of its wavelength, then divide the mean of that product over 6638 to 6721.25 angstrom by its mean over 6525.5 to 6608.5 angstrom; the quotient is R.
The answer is 0.80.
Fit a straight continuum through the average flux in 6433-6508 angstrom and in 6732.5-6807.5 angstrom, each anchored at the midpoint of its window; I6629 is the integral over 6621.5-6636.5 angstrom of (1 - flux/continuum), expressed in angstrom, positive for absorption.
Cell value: -1.7 angstrom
